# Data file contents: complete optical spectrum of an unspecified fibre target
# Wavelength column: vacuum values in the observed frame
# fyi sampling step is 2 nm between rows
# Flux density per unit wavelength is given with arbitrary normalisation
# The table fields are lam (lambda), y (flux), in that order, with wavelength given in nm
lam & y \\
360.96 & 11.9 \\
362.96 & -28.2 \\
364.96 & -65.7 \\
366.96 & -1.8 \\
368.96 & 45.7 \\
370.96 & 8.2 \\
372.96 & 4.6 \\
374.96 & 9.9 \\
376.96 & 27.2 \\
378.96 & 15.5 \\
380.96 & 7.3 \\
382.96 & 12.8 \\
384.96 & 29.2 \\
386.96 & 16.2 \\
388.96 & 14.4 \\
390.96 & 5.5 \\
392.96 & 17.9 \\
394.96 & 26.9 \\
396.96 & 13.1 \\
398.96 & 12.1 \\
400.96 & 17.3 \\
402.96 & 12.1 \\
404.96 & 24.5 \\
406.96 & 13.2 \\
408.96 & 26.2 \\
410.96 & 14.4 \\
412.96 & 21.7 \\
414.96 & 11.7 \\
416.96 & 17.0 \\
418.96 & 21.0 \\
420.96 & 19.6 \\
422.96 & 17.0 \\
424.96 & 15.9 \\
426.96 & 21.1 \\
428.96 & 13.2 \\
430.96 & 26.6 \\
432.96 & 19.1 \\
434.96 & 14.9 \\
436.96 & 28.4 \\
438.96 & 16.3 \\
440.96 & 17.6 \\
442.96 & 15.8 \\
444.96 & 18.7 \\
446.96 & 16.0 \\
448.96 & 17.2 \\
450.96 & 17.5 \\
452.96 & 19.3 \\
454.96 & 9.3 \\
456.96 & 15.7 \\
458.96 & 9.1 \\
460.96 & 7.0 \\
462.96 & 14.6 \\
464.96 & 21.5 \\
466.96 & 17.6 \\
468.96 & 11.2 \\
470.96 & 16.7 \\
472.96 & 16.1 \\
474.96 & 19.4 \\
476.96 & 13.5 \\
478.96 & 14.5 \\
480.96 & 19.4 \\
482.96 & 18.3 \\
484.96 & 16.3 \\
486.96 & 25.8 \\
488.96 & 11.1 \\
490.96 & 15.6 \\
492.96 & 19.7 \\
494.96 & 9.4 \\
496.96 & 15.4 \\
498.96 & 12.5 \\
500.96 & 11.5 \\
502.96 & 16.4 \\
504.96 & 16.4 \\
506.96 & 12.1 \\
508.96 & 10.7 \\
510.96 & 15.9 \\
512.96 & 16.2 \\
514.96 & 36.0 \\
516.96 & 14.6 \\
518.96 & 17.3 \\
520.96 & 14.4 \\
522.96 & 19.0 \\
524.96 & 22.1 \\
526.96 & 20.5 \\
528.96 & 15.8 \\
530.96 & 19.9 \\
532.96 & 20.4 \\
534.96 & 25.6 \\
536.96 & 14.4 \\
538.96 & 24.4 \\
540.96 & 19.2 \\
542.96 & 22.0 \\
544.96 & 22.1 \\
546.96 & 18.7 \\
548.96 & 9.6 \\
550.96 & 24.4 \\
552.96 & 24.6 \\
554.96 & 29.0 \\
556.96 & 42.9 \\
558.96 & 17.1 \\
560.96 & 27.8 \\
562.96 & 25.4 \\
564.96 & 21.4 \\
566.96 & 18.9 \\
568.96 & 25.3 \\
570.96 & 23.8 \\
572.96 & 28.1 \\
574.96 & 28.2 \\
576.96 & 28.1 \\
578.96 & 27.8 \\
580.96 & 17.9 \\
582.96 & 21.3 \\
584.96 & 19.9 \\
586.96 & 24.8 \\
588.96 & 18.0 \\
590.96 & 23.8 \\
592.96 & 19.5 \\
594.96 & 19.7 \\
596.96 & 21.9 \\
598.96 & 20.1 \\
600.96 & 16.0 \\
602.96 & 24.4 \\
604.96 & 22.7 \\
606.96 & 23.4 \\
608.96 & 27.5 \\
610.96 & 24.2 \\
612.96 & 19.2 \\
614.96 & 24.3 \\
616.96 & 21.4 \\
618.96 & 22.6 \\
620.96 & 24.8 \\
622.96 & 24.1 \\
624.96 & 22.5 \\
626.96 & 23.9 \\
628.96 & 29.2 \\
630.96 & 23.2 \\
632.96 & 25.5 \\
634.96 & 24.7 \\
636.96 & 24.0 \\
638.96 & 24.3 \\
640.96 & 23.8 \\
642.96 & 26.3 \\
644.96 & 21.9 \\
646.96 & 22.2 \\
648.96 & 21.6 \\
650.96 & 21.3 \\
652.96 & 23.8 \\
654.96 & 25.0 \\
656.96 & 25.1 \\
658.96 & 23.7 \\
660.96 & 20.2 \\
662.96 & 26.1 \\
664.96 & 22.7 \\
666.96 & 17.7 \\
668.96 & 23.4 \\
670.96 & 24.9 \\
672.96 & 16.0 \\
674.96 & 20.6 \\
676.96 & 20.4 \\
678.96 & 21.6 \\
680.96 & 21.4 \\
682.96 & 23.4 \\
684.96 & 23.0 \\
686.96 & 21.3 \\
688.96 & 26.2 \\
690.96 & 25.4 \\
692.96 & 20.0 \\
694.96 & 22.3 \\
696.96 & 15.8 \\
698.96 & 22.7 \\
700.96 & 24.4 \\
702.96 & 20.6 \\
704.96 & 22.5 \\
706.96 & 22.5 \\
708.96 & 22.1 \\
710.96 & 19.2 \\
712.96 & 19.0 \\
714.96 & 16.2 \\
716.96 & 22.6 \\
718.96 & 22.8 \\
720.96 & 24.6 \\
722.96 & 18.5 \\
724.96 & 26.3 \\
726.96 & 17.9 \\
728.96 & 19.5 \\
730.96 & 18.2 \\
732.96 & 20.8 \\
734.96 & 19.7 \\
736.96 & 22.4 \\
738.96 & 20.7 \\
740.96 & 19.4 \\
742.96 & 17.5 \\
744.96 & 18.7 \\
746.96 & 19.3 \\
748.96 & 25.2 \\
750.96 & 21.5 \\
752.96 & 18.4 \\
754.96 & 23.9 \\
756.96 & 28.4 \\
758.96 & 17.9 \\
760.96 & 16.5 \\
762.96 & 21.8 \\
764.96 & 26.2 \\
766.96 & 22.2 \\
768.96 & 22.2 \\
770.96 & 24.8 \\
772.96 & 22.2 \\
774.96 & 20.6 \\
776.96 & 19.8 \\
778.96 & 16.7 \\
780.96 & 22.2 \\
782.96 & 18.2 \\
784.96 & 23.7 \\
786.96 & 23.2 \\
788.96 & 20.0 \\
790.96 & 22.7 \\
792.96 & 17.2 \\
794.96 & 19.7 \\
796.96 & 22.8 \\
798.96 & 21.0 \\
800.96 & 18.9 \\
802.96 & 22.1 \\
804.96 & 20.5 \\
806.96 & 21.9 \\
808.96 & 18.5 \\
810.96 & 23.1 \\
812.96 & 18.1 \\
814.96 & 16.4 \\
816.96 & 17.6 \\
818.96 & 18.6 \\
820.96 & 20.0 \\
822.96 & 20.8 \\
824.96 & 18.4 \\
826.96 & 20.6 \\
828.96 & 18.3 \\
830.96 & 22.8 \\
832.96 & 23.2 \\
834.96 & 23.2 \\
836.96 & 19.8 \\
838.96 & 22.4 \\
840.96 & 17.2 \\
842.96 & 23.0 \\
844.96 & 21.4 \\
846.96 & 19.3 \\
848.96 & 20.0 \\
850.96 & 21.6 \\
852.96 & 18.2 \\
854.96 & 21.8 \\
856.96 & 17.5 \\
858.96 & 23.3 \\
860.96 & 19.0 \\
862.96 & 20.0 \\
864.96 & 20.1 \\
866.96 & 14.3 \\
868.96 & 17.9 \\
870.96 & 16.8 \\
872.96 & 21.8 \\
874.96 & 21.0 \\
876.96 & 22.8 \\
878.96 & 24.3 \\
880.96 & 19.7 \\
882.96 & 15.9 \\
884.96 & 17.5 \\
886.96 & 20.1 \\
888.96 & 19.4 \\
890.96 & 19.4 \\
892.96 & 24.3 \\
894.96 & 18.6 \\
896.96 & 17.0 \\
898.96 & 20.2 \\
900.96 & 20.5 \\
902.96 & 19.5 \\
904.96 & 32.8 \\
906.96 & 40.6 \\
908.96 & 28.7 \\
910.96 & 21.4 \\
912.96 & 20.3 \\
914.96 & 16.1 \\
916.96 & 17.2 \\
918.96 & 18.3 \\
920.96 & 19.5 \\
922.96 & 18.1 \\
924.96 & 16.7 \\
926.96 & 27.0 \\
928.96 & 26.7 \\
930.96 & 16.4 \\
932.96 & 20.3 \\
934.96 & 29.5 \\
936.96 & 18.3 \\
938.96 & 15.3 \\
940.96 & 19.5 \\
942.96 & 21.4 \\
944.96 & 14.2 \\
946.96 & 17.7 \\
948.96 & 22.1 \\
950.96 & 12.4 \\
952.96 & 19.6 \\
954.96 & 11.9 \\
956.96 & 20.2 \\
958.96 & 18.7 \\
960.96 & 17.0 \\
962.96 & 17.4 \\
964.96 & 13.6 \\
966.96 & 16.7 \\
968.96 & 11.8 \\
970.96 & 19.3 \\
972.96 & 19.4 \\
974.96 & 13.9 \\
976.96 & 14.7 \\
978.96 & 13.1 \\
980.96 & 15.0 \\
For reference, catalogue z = 0.380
